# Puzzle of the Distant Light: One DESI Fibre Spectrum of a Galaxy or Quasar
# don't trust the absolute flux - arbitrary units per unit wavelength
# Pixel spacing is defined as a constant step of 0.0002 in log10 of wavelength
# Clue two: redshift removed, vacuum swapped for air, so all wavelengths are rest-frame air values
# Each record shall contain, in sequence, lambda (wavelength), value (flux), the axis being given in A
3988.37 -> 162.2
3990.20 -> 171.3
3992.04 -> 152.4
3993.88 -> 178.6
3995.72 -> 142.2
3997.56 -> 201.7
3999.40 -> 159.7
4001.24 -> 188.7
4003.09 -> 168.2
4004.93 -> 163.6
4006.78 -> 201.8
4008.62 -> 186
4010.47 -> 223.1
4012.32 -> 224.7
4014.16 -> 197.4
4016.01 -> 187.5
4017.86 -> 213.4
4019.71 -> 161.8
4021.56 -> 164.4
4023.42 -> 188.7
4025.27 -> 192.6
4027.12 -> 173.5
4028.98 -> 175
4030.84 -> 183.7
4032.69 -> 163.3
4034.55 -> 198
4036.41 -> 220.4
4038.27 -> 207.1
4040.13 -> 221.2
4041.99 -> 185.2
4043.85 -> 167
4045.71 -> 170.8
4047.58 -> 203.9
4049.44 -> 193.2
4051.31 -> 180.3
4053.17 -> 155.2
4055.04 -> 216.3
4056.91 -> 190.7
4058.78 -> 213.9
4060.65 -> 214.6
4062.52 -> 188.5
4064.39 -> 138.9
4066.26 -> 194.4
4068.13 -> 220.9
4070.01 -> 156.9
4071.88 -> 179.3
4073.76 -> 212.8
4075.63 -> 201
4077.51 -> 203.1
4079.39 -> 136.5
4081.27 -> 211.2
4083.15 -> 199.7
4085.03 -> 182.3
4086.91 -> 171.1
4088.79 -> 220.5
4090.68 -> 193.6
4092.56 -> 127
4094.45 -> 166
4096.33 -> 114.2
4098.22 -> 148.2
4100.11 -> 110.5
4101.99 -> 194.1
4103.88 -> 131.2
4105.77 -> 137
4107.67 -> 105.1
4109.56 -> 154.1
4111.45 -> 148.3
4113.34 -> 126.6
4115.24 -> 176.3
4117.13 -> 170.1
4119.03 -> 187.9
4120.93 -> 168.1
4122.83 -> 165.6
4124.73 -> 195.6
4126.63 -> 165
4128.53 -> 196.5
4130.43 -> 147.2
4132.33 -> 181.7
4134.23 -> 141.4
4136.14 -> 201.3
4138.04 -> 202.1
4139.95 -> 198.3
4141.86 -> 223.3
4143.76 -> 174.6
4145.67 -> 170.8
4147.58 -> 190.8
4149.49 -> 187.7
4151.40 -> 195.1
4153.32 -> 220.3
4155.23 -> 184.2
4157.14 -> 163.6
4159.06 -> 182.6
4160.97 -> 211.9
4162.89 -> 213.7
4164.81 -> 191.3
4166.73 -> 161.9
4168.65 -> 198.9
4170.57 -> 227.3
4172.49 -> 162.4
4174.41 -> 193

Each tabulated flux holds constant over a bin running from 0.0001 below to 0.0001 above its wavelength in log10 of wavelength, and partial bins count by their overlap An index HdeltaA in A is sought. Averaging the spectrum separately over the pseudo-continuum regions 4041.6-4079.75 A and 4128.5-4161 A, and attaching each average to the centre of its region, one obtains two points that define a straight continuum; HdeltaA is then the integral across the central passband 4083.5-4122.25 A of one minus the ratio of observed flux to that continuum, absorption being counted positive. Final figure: 6.2 A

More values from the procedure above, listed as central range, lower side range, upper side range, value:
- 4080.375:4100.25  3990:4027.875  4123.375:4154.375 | 1.7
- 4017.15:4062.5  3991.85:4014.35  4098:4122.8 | -4.4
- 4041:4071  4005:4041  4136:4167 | 0.9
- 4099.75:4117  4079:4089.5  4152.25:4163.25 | 4.2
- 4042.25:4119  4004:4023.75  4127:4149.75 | 6.0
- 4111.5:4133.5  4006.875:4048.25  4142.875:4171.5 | 2.5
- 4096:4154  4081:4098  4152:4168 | 4.4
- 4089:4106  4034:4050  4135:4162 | 3.9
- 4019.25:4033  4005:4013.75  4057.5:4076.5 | 1.7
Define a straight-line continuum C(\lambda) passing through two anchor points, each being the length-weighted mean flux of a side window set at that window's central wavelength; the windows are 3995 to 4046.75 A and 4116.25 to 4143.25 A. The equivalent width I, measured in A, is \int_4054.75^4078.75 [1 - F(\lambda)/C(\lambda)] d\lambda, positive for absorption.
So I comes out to -1.1 A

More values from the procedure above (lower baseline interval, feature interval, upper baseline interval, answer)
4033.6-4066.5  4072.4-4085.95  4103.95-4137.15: -0.9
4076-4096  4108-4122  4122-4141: 1.6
